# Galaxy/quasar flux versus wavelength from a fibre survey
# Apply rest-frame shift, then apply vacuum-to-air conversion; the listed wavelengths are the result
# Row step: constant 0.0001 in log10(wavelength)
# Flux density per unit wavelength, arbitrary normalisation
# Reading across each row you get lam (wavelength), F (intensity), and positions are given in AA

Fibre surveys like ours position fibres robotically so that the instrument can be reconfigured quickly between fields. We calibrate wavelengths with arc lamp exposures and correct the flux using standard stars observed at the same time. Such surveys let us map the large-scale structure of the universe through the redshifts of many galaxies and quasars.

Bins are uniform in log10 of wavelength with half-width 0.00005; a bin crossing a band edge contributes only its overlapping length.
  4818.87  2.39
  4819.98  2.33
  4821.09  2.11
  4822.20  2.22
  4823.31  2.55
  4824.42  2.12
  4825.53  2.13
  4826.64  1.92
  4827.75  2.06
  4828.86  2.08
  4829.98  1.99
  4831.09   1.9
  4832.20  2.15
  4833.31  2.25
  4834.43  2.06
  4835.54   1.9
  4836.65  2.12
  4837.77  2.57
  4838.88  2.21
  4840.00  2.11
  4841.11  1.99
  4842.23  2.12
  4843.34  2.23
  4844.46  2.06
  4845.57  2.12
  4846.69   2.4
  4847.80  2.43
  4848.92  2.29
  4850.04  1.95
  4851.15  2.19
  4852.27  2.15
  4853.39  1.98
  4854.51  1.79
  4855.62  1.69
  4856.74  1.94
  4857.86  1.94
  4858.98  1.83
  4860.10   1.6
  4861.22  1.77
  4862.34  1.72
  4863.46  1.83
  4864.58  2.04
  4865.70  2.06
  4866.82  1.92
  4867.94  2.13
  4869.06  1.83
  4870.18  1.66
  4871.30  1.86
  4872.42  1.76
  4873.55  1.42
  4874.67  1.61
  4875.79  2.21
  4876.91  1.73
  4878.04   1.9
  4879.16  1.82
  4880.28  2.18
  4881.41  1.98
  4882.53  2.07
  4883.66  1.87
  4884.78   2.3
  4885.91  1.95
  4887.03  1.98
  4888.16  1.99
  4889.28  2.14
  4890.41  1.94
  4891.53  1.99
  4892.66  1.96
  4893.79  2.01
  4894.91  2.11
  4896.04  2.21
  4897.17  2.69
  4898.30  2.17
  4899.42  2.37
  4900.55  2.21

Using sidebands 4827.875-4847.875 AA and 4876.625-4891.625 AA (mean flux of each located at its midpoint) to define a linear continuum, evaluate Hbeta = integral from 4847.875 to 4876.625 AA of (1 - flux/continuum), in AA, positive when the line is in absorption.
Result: 2.4 AA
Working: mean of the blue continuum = 2.14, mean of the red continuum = 1.99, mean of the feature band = 1.89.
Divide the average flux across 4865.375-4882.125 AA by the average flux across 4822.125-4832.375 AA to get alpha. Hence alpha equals 0.9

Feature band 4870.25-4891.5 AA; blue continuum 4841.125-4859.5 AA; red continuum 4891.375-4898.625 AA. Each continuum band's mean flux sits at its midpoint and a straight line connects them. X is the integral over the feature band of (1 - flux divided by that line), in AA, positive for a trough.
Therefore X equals 2.1 AA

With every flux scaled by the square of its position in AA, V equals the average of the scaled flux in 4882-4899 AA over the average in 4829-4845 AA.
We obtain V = 1.01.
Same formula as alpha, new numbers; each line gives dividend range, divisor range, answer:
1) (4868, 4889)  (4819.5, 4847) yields 0.89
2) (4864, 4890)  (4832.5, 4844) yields 0.90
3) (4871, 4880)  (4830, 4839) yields 0.84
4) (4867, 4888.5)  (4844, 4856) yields 0.91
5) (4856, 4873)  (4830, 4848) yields 0.86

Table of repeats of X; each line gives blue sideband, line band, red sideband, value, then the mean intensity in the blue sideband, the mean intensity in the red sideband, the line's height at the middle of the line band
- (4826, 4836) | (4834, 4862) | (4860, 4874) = -1.7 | 2.04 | 1.83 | 1.94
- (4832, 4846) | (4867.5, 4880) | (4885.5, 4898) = 1.7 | 2.15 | 2.09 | 2.11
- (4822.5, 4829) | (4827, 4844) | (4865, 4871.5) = -0.1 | 2.15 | 1.92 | 2.1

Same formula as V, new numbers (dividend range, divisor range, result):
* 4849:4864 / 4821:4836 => 0.91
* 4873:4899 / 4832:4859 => 0.97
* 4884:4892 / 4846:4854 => 0.94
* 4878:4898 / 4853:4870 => 1.12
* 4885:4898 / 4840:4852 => 0.98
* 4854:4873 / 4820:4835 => 0.88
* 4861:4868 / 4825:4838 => 0.93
